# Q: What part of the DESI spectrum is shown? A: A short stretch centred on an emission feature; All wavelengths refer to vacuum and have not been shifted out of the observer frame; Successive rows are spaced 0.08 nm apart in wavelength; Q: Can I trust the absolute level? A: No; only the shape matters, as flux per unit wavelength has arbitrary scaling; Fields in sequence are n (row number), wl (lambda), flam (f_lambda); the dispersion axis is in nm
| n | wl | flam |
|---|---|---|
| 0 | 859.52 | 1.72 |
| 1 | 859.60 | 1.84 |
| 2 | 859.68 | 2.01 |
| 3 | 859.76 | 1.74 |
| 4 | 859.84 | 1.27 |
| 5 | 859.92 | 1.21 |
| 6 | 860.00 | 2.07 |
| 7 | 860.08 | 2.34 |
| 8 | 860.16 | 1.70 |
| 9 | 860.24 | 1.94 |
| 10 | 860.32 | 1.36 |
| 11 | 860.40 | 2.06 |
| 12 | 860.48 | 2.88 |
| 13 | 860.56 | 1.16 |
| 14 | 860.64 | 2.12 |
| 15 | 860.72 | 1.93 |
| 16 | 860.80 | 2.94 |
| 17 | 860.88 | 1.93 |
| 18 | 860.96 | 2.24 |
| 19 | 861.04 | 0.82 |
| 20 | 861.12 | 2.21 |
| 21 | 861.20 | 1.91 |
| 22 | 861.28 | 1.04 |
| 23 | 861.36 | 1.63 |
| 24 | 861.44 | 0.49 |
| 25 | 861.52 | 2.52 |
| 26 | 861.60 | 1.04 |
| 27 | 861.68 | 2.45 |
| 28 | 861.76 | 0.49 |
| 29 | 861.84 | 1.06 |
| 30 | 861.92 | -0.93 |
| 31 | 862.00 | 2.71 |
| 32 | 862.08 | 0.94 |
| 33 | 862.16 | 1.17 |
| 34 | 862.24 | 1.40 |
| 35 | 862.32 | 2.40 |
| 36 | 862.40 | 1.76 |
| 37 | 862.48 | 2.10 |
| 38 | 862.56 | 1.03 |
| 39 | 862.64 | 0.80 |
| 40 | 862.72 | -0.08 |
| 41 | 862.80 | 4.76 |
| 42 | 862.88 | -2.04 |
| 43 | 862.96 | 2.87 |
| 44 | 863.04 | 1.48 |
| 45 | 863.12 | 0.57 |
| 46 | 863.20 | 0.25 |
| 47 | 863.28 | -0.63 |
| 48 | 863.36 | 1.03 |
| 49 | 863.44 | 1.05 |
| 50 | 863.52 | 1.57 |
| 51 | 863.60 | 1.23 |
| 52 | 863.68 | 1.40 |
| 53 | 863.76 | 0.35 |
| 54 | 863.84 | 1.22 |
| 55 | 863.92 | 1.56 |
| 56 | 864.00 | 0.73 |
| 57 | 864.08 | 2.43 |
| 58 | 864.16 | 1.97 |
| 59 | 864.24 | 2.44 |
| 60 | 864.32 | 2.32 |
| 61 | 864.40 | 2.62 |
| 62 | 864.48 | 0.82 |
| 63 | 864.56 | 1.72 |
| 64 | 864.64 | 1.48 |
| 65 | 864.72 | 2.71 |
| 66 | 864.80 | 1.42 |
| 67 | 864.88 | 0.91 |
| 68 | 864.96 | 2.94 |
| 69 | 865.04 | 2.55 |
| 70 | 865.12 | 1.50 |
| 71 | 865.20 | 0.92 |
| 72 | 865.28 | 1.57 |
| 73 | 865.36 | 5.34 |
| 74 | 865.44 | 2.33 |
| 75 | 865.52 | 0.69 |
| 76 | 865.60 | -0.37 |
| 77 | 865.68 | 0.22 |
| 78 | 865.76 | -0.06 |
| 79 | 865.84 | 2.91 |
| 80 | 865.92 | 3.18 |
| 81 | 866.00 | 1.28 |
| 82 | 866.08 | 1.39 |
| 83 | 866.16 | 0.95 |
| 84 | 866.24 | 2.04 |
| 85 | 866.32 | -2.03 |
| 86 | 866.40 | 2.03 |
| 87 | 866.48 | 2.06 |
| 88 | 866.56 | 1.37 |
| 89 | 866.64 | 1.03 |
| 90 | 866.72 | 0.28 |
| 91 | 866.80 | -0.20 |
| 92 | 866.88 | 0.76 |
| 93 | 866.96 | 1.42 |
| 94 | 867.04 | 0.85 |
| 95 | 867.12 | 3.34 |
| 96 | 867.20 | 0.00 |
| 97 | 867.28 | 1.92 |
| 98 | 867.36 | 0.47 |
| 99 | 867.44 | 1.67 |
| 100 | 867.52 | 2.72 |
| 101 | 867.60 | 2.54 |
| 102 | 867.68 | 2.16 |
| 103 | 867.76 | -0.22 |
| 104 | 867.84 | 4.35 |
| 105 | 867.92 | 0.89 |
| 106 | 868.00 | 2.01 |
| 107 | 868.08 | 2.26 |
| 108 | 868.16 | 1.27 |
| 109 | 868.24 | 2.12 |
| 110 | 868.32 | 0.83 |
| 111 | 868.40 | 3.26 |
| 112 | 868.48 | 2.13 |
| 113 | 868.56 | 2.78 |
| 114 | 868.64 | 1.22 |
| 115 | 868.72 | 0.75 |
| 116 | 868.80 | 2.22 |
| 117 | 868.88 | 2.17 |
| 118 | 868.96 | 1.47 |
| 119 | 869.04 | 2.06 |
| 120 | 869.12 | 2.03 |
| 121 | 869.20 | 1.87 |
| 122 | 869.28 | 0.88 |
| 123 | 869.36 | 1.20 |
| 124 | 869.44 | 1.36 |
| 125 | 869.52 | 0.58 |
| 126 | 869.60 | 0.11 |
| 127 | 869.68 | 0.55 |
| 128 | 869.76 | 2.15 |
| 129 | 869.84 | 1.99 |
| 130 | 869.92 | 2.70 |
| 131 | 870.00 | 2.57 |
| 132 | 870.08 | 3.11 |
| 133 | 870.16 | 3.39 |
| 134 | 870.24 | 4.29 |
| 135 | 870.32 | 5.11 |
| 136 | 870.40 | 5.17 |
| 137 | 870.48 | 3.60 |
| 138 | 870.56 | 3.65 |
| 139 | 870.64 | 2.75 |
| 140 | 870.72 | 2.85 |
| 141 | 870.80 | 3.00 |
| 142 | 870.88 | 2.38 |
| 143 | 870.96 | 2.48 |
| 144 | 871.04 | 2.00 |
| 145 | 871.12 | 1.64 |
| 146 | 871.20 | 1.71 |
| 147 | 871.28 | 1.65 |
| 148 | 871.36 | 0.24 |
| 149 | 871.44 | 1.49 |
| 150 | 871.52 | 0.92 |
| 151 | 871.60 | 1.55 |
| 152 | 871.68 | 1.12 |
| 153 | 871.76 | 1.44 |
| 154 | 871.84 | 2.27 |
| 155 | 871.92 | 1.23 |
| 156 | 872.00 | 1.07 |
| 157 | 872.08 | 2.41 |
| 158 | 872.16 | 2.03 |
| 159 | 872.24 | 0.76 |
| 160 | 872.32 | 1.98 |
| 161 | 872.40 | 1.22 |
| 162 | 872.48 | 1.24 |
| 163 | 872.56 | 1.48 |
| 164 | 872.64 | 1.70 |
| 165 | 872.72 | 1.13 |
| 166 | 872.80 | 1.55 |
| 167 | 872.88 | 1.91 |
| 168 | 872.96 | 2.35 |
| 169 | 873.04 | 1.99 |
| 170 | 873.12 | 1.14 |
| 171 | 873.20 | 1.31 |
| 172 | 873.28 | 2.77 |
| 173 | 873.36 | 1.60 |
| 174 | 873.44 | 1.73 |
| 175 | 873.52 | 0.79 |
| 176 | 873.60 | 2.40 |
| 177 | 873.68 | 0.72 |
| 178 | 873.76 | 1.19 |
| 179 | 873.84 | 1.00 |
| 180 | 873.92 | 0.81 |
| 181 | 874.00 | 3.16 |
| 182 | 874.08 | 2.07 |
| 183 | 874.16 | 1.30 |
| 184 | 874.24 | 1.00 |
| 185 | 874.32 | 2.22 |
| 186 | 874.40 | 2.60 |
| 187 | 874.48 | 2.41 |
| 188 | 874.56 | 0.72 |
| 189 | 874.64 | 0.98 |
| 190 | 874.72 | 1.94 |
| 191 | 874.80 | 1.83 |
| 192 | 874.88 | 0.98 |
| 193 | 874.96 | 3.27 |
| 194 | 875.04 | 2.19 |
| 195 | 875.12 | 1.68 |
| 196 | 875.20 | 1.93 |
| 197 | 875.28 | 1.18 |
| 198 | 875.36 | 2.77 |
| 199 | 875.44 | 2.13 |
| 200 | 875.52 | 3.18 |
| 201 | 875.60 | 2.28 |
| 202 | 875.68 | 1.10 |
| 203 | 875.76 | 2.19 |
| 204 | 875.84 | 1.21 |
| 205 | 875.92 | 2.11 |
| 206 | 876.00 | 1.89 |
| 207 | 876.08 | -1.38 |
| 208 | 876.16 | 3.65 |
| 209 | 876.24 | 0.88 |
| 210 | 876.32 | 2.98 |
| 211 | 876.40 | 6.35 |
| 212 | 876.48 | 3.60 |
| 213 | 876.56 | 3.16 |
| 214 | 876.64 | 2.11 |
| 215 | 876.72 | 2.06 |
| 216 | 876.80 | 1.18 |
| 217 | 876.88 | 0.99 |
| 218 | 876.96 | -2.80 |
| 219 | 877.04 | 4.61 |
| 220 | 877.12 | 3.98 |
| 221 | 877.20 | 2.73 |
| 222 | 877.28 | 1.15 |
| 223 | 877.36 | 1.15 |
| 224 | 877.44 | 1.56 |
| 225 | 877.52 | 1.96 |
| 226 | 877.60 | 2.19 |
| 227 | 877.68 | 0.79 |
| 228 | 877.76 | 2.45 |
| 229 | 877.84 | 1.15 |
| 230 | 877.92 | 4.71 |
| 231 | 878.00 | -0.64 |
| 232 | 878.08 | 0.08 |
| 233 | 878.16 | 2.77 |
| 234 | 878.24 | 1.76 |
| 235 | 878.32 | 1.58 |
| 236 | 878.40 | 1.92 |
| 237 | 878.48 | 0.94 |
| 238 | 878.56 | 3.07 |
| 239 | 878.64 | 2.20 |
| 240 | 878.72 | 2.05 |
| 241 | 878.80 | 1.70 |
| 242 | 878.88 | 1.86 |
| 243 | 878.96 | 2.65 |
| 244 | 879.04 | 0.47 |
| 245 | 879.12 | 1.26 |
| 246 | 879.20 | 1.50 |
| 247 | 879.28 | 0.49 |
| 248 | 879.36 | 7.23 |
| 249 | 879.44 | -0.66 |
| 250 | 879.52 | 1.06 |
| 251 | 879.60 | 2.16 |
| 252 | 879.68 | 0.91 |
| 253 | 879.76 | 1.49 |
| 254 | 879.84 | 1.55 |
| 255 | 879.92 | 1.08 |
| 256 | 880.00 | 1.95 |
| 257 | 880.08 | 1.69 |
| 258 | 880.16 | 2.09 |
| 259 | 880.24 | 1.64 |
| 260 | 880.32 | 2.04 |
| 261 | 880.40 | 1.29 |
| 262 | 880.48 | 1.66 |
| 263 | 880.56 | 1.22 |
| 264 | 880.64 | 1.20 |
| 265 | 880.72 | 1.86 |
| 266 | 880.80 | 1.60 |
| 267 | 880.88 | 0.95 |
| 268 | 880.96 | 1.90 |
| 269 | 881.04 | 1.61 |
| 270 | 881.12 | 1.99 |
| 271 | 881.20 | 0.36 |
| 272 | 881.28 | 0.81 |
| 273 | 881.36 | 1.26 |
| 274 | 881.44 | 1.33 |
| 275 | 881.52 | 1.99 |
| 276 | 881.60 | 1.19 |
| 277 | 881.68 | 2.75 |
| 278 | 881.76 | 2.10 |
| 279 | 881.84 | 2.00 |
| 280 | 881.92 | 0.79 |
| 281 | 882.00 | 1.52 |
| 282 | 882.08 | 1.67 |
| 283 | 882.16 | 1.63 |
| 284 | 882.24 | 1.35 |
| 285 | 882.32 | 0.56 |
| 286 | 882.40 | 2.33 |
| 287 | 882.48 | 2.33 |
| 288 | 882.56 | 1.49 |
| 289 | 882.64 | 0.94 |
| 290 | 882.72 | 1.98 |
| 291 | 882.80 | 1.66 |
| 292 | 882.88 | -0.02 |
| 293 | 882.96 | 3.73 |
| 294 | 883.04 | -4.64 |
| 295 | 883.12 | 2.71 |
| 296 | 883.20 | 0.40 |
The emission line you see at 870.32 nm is H-gamma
